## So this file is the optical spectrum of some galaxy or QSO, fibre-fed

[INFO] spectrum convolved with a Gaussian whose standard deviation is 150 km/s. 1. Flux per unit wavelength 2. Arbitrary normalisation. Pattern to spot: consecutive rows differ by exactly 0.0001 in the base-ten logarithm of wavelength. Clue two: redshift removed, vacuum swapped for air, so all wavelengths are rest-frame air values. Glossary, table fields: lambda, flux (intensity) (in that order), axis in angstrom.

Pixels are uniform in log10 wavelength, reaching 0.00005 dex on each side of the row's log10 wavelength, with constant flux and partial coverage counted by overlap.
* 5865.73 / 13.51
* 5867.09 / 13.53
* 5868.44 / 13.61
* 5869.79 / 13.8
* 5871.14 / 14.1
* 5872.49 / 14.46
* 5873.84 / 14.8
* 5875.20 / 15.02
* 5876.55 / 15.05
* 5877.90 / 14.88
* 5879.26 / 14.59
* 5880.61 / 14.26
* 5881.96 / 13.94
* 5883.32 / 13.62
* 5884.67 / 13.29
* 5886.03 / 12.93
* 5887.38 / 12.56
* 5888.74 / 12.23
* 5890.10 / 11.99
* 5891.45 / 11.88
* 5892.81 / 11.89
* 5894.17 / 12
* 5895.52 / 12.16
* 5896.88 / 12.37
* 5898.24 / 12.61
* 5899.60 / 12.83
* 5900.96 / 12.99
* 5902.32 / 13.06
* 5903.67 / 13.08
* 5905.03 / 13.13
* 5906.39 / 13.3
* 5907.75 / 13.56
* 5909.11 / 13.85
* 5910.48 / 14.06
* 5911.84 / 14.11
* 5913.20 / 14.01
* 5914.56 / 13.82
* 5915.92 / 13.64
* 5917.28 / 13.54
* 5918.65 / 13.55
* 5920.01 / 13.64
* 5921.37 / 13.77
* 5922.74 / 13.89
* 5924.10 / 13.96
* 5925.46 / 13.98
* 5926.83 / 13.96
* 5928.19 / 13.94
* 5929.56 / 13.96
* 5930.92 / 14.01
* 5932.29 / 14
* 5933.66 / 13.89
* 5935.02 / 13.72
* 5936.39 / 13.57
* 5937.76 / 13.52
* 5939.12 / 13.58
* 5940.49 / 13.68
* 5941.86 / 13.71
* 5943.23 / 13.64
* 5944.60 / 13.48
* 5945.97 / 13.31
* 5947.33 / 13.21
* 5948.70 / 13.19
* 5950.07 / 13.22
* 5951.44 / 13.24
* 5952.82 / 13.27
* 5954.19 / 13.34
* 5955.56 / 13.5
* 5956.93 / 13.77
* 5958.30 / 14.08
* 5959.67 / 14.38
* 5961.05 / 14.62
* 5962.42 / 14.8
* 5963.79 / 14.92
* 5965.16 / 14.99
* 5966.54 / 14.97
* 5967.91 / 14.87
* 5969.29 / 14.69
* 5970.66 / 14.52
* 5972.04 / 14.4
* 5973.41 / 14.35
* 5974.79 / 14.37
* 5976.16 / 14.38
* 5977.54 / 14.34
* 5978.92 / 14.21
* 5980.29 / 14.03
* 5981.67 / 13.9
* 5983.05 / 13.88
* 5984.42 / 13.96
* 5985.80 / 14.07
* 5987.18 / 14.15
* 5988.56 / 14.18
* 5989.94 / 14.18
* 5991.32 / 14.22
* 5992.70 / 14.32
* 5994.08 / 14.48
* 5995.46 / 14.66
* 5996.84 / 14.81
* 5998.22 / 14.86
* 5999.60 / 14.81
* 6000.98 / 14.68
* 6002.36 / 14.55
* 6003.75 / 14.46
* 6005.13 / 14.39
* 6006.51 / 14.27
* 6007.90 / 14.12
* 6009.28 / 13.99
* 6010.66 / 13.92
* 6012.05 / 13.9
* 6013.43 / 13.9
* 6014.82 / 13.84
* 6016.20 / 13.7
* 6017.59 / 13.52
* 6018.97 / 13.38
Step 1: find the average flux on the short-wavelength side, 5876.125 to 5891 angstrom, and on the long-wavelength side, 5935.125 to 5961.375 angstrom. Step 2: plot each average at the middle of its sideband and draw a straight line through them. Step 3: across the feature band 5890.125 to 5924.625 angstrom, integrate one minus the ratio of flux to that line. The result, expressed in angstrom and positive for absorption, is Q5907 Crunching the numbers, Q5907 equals 0.9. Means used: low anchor 13.5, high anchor 13.6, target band 13.2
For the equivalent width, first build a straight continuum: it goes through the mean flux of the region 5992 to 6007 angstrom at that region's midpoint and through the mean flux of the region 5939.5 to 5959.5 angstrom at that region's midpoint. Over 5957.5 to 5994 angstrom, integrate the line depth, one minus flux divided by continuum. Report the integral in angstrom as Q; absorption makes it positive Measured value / -0.8 angstrom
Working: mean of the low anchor 13.5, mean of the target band 14.4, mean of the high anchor 14.6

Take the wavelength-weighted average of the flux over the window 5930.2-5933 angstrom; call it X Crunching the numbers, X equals 14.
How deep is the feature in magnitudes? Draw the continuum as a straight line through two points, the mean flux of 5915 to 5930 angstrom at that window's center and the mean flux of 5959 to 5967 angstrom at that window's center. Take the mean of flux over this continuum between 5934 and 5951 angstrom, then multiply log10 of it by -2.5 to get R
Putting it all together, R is 0.06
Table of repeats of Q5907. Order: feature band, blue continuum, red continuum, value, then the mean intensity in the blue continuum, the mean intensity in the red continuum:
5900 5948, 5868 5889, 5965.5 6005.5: 1.73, 14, 14.4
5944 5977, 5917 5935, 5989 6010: 0.13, 13.9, 14.5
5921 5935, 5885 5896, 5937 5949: -0.85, 12.2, 13.5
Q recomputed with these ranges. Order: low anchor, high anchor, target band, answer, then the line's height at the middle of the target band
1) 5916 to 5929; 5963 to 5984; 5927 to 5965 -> 0.9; 14.1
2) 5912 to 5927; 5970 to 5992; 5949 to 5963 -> 0.2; 14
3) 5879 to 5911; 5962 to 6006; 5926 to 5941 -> -0.2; 13.6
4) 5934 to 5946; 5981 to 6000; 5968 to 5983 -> -0.2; 14.1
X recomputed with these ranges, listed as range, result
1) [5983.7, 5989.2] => 14.1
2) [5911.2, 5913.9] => 14.1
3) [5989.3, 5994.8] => 14.3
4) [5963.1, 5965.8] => 15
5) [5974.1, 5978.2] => 14.4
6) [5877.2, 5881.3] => 14.6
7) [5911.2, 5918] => 13.8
